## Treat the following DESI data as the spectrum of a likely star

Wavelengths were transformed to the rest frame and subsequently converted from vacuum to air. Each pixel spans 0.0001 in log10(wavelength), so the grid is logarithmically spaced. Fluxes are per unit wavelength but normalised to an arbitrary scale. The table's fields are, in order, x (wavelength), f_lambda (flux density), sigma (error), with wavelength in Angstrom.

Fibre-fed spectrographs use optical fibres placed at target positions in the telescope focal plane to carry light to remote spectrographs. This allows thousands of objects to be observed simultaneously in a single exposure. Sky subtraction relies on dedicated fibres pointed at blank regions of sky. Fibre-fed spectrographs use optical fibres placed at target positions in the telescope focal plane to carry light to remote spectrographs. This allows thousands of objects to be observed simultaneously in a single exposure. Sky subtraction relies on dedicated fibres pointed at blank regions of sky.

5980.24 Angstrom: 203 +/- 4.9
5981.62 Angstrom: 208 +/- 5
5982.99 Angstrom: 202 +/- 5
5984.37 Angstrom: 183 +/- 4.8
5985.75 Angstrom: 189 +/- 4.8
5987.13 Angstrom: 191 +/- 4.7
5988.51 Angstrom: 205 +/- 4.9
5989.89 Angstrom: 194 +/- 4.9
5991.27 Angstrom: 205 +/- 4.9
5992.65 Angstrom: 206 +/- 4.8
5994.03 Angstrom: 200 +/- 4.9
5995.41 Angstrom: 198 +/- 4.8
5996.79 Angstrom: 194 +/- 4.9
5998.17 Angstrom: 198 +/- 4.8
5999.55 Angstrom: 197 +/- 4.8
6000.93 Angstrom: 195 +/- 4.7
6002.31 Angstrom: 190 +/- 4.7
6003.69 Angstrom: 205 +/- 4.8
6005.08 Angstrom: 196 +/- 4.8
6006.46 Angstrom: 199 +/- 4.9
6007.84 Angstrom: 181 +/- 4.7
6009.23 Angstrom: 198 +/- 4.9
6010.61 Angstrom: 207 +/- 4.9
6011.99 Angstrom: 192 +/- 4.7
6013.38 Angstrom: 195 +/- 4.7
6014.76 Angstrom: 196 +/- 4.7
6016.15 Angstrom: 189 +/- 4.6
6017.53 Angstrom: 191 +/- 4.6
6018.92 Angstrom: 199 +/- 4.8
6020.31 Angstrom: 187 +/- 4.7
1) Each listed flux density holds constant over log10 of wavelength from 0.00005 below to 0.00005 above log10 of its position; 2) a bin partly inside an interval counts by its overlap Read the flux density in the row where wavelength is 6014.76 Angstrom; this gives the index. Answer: 196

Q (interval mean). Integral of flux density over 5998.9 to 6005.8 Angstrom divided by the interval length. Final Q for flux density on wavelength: 197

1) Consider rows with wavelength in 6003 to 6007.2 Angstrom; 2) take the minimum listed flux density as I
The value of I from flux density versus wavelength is 196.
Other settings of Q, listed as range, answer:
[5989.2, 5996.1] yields 201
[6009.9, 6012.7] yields 200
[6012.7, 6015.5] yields 195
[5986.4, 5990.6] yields 196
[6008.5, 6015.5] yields 197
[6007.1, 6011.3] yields 195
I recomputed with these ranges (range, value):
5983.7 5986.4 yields 183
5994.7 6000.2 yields 194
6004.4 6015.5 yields 181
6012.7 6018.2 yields 189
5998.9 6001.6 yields 195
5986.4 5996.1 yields 191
